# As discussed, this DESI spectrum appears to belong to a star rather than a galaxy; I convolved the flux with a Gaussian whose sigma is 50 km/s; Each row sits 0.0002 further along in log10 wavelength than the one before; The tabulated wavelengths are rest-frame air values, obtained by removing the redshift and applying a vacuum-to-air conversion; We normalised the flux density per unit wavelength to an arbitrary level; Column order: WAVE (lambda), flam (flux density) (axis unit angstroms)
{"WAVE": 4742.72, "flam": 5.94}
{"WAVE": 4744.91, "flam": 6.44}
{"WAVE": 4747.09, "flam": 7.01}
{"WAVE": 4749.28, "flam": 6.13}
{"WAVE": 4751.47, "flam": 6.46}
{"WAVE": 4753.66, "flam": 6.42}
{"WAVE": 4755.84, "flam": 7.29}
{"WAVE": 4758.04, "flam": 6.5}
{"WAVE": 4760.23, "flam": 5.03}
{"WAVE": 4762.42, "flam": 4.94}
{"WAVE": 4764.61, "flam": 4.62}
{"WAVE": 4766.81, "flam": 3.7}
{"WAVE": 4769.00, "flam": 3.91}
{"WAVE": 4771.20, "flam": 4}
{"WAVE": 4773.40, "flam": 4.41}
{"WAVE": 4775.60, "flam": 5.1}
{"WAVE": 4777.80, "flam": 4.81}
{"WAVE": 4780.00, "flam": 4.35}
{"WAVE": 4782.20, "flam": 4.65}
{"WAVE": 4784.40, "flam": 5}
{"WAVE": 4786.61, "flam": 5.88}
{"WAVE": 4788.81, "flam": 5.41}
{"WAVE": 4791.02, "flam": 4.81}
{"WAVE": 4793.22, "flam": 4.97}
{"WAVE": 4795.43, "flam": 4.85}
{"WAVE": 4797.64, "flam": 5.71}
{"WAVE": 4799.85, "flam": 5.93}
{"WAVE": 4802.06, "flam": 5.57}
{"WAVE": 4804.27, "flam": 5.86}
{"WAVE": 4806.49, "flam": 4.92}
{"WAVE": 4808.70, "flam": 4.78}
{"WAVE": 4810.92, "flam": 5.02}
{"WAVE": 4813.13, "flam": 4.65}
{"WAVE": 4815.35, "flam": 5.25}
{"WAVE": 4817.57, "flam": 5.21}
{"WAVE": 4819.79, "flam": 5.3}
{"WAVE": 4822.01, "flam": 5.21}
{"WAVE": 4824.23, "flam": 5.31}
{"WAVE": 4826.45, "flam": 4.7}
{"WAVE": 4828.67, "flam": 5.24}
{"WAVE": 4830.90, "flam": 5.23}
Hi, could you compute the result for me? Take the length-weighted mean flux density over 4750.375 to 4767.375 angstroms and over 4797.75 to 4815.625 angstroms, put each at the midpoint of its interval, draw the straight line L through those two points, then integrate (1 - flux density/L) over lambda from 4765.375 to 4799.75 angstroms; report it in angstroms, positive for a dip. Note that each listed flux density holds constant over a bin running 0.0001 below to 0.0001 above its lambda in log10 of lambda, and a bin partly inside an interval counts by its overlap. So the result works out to 4.2 angstroms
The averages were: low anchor 5.68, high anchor 5.27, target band 4.8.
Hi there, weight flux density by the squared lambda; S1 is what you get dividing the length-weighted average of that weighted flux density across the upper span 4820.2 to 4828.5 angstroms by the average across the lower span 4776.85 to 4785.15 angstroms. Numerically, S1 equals 1.1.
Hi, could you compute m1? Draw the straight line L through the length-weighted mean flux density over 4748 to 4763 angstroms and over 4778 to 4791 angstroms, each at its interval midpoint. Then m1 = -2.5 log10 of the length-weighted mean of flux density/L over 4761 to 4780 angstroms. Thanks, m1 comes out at 0.24 mag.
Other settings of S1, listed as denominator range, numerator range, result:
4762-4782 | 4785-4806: 1.24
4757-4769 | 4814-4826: 1.10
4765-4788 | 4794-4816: 1.16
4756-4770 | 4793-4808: 1.11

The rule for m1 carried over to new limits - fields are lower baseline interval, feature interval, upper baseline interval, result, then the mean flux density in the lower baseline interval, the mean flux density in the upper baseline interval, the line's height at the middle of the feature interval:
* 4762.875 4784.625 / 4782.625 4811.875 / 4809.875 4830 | -0.11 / 4.45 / 5.1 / 4.78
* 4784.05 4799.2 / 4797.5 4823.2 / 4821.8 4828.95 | -0.02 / 5.26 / 5.09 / 5.17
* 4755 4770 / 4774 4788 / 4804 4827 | 0.03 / 5.11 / 5.09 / 5.1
